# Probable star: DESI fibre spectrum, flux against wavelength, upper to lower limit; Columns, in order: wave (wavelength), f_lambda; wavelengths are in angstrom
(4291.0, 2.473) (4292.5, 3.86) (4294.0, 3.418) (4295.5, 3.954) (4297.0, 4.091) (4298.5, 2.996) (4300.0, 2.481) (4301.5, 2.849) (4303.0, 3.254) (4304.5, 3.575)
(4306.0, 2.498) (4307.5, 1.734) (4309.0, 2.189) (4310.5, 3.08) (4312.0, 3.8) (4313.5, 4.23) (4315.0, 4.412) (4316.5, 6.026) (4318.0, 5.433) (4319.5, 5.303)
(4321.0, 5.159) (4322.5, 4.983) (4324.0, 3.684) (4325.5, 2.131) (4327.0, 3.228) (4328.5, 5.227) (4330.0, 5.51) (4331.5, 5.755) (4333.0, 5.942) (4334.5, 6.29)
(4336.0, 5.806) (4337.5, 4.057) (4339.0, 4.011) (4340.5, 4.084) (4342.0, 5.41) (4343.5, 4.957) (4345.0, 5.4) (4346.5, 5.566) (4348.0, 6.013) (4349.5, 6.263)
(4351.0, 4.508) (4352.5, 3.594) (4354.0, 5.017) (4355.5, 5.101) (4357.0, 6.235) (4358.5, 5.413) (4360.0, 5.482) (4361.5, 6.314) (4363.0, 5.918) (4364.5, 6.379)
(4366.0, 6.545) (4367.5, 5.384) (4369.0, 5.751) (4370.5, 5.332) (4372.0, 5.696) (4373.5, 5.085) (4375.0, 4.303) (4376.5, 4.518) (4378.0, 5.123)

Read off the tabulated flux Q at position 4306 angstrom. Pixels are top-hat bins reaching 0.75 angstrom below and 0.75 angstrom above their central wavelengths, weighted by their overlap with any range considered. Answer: 2.498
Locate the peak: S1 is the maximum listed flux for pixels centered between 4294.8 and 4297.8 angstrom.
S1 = 4.091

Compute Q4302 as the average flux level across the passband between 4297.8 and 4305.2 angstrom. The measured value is 3.03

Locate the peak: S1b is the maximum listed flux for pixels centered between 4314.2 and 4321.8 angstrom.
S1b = 6.026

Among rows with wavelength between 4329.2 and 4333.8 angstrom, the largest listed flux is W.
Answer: 5.942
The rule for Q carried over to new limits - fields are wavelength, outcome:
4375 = 4.303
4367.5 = 5.384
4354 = 5.017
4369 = 5.751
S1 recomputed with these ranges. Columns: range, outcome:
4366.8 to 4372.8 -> 5.751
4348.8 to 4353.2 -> 6.263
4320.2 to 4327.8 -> 5.159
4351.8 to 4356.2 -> 5.101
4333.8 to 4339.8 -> 6.29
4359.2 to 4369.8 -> 6.545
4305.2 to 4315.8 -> 4.412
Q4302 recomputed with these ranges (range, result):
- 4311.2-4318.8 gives 4.77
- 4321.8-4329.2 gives 3.83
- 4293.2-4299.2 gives 3.62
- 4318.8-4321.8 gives 5.23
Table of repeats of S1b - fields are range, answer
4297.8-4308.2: 3.575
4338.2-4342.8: 5.41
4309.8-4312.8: 3.8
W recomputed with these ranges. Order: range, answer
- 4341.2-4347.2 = 5.566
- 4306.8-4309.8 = 2.189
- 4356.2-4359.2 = 6.235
